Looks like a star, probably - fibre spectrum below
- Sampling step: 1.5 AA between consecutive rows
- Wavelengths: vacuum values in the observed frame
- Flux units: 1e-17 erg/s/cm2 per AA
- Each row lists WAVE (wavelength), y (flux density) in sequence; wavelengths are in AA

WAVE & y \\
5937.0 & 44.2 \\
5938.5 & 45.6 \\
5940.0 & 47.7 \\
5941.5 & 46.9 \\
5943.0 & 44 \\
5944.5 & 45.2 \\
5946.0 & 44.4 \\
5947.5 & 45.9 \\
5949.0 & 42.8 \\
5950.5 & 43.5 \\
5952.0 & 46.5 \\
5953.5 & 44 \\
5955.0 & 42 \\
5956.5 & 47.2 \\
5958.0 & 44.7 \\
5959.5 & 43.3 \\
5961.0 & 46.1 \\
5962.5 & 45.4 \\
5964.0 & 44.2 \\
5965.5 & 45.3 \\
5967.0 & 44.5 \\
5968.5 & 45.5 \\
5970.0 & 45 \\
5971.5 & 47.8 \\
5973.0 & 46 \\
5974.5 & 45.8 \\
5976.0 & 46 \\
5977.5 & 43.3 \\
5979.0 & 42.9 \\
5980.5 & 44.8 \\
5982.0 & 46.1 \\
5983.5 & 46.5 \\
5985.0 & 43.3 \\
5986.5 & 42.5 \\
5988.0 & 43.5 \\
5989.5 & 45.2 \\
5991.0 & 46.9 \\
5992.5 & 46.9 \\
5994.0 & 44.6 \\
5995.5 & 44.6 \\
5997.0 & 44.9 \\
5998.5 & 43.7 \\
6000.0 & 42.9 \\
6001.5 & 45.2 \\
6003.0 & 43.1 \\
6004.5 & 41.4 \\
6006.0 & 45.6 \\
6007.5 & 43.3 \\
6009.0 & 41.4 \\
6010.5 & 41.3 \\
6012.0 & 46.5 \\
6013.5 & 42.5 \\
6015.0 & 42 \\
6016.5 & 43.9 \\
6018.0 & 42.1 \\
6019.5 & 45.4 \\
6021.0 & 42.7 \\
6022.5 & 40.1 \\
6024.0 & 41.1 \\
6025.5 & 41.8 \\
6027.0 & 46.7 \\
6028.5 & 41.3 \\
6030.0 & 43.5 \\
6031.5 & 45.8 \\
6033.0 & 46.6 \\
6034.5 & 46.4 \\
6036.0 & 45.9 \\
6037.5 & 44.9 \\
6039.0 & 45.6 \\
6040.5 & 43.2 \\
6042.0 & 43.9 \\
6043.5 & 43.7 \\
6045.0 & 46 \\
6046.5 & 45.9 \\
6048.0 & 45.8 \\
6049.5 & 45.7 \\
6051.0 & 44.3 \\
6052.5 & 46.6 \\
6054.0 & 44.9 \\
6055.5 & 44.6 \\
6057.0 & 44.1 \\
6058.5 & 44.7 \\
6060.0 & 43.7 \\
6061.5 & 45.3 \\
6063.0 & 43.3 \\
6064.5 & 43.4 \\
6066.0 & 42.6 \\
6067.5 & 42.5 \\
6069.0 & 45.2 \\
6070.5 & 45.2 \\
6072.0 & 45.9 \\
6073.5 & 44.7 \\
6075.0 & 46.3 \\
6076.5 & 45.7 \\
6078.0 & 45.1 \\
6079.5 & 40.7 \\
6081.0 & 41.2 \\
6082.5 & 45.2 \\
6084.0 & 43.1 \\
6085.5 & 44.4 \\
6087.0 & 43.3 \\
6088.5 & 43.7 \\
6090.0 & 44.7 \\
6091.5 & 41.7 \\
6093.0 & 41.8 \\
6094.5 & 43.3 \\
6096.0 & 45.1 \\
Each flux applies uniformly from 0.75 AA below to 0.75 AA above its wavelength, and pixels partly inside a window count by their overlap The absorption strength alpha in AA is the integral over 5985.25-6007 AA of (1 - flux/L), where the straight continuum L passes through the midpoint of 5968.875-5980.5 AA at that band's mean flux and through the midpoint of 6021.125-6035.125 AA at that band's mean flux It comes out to 0.1 AA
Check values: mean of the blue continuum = 45.2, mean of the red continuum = 43.6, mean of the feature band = 44.3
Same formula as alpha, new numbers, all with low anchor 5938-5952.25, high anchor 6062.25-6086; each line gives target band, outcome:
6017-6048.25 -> 0.2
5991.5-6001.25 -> 0.0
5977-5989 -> 0.2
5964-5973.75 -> -0.1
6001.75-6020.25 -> 0.6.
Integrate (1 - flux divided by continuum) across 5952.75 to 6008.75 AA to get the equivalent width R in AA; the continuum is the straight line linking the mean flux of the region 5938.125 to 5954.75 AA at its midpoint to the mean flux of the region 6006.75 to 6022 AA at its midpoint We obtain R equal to -0.81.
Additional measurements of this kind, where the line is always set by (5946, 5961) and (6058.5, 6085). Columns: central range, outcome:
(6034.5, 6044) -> -0.1 AA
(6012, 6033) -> 0.5 AA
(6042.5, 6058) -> -0.3 AA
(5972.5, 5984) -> -0.2 AA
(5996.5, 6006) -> 0.1 AA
